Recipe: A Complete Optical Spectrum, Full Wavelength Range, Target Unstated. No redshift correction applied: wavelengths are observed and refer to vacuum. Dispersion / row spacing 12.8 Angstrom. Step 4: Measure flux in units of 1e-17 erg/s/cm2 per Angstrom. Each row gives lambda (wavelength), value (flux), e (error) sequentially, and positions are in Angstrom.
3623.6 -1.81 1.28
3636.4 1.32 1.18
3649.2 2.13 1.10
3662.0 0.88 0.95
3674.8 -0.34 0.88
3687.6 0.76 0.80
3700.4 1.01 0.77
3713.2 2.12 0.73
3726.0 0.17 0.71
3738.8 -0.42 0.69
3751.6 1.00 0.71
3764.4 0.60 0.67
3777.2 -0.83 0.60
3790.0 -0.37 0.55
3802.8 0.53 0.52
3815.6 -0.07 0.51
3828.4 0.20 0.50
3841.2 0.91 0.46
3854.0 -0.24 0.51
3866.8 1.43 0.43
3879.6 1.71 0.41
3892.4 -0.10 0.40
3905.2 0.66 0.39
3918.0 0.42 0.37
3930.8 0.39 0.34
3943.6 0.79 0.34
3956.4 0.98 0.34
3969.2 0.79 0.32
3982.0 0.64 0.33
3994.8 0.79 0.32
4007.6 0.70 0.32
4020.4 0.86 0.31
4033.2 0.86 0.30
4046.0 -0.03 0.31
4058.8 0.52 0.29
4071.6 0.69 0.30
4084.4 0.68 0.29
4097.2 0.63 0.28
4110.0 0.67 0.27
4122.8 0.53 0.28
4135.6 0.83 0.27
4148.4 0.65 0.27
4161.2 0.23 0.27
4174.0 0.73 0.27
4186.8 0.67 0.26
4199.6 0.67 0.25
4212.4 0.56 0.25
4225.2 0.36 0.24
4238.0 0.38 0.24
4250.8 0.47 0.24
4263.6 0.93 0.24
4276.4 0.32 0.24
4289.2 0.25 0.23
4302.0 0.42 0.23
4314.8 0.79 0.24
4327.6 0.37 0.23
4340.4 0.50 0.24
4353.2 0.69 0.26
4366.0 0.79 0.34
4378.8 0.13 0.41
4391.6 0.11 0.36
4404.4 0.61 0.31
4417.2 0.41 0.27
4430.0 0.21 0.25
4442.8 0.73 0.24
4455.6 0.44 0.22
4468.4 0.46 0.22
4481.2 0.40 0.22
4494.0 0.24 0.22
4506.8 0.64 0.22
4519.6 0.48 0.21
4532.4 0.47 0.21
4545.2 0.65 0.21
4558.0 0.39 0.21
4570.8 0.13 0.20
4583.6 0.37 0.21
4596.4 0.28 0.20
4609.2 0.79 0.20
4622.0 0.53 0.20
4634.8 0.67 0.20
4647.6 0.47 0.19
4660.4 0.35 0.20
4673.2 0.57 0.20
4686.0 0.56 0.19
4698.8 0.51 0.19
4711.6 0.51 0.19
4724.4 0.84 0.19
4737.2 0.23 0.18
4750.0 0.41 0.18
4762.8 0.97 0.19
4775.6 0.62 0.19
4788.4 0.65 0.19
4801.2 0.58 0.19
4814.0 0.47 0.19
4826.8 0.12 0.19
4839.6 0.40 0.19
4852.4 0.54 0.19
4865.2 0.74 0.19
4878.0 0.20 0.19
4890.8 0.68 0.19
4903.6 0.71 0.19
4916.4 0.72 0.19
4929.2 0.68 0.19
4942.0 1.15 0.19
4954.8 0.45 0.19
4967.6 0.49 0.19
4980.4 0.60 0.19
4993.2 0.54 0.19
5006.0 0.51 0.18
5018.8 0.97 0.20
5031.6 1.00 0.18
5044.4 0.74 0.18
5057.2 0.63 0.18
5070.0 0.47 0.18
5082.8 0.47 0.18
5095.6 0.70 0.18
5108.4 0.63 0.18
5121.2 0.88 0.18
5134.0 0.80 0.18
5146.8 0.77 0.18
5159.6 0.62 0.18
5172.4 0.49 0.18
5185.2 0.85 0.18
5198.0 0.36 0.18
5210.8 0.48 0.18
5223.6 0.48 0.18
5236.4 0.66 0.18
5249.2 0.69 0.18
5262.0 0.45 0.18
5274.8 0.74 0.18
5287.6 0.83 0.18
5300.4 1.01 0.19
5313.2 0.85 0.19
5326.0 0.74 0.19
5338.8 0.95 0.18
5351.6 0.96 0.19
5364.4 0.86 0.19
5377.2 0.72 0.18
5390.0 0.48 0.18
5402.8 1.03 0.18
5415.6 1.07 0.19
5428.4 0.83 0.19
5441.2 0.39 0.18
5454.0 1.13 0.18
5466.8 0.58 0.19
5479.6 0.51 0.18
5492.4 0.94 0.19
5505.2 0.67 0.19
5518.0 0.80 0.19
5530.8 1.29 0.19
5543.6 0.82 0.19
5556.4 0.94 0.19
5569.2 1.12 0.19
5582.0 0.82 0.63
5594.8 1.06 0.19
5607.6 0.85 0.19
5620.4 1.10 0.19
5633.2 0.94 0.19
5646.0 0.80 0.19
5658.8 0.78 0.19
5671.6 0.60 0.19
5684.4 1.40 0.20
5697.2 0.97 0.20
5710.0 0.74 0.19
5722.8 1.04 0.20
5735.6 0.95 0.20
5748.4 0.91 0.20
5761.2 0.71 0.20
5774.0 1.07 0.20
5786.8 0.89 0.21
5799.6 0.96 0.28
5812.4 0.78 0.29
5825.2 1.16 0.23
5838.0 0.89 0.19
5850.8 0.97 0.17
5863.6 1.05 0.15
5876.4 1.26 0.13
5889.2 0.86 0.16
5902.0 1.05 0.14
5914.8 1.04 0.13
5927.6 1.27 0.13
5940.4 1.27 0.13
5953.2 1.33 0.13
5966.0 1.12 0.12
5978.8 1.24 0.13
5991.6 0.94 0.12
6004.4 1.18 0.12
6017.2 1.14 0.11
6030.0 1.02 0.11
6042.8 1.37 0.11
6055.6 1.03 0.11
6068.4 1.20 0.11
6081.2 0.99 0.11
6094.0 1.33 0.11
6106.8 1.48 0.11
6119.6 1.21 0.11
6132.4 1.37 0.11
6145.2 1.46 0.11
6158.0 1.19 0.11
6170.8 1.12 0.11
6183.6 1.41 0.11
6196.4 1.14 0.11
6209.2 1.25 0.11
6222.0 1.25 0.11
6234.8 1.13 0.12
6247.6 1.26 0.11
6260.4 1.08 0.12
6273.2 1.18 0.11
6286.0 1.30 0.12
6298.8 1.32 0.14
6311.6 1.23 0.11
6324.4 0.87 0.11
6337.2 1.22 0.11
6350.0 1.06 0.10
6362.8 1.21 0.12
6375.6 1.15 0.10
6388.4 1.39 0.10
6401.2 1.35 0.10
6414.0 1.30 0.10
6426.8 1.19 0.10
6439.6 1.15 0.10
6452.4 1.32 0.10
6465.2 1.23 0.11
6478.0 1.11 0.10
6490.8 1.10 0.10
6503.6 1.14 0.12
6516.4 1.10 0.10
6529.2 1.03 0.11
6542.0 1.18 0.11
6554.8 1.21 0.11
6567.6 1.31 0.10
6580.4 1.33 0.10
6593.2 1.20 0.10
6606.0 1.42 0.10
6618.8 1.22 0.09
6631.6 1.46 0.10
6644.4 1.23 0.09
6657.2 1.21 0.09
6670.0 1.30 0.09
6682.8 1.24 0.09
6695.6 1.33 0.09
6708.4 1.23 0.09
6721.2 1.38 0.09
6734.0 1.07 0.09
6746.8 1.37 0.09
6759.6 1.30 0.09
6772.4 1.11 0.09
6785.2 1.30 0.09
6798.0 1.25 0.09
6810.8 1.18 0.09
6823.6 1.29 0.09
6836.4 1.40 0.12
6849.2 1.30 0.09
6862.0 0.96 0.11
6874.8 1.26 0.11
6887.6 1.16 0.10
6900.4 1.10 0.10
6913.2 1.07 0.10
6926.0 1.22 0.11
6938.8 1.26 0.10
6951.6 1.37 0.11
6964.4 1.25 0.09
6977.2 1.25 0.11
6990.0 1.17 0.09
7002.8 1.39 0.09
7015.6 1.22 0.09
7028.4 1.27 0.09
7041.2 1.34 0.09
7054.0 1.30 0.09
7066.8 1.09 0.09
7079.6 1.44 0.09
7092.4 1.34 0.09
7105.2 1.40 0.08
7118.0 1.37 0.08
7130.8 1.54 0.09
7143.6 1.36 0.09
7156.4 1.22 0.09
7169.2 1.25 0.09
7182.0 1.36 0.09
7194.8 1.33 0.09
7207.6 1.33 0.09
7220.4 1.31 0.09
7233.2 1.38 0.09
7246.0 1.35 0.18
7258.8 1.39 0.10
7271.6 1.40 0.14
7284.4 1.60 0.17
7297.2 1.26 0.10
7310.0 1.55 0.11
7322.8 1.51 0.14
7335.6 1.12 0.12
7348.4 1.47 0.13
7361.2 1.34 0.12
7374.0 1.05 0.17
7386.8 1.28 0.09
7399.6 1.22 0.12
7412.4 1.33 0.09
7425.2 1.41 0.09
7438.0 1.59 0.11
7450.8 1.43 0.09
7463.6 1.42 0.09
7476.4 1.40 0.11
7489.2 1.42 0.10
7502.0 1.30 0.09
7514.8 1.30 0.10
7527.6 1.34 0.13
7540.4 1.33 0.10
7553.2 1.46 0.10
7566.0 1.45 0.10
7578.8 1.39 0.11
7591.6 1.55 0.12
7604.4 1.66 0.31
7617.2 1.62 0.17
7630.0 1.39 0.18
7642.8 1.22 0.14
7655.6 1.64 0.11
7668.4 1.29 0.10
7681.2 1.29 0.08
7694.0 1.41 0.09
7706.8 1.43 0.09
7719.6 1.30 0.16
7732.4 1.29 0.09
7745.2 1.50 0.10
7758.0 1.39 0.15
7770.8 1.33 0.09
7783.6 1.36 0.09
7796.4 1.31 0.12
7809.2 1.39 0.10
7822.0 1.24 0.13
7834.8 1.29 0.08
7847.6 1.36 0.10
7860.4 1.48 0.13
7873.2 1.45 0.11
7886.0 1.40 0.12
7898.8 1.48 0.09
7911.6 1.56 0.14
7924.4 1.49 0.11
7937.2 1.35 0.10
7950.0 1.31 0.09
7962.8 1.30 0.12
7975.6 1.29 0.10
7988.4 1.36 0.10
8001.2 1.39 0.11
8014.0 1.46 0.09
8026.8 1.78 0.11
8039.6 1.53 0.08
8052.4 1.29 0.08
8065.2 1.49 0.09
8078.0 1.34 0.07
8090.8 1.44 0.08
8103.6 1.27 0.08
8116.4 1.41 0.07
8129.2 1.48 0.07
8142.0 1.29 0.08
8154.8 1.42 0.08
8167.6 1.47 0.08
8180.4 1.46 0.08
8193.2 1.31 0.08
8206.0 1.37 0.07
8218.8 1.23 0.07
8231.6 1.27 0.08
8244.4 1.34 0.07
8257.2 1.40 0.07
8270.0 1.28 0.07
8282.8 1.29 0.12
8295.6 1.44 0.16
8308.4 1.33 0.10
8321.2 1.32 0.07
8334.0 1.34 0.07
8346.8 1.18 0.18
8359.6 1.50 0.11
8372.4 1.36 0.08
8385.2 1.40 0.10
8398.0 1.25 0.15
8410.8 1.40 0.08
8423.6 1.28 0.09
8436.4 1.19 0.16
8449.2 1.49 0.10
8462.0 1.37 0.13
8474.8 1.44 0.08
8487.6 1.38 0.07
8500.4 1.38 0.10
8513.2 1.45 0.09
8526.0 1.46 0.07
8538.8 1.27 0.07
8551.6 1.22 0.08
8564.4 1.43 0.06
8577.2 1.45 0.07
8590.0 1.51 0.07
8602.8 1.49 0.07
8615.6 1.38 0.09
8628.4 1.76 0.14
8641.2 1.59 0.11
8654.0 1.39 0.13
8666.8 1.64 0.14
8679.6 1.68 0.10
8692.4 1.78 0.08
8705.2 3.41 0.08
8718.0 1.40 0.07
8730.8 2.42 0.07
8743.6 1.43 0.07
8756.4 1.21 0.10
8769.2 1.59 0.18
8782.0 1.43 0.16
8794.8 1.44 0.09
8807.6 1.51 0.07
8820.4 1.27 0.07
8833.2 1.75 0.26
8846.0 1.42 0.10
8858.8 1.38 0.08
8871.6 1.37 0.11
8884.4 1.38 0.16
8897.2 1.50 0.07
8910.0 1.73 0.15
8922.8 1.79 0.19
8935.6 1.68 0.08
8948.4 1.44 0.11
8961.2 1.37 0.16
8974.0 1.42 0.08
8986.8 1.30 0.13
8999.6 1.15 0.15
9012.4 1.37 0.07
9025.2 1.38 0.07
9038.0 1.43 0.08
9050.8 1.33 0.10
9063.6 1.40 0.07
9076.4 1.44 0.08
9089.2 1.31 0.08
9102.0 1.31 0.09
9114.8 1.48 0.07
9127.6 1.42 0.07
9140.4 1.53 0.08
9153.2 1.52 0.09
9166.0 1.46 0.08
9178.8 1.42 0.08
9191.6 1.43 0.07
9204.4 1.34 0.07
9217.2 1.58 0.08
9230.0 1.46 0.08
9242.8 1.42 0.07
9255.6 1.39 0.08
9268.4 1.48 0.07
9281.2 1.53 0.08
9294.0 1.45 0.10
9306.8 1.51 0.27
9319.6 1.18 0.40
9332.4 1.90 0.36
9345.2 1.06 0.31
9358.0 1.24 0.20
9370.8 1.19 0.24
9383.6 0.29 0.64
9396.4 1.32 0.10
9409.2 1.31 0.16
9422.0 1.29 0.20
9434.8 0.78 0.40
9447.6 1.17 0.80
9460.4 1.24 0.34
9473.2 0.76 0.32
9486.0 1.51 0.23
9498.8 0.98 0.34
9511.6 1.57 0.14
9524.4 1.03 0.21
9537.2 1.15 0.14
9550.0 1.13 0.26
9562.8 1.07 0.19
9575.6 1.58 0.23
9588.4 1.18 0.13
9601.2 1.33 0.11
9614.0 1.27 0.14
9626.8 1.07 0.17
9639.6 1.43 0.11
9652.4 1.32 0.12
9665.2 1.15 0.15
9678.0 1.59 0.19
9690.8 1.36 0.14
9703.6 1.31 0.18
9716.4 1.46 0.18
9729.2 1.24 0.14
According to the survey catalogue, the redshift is 0.326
